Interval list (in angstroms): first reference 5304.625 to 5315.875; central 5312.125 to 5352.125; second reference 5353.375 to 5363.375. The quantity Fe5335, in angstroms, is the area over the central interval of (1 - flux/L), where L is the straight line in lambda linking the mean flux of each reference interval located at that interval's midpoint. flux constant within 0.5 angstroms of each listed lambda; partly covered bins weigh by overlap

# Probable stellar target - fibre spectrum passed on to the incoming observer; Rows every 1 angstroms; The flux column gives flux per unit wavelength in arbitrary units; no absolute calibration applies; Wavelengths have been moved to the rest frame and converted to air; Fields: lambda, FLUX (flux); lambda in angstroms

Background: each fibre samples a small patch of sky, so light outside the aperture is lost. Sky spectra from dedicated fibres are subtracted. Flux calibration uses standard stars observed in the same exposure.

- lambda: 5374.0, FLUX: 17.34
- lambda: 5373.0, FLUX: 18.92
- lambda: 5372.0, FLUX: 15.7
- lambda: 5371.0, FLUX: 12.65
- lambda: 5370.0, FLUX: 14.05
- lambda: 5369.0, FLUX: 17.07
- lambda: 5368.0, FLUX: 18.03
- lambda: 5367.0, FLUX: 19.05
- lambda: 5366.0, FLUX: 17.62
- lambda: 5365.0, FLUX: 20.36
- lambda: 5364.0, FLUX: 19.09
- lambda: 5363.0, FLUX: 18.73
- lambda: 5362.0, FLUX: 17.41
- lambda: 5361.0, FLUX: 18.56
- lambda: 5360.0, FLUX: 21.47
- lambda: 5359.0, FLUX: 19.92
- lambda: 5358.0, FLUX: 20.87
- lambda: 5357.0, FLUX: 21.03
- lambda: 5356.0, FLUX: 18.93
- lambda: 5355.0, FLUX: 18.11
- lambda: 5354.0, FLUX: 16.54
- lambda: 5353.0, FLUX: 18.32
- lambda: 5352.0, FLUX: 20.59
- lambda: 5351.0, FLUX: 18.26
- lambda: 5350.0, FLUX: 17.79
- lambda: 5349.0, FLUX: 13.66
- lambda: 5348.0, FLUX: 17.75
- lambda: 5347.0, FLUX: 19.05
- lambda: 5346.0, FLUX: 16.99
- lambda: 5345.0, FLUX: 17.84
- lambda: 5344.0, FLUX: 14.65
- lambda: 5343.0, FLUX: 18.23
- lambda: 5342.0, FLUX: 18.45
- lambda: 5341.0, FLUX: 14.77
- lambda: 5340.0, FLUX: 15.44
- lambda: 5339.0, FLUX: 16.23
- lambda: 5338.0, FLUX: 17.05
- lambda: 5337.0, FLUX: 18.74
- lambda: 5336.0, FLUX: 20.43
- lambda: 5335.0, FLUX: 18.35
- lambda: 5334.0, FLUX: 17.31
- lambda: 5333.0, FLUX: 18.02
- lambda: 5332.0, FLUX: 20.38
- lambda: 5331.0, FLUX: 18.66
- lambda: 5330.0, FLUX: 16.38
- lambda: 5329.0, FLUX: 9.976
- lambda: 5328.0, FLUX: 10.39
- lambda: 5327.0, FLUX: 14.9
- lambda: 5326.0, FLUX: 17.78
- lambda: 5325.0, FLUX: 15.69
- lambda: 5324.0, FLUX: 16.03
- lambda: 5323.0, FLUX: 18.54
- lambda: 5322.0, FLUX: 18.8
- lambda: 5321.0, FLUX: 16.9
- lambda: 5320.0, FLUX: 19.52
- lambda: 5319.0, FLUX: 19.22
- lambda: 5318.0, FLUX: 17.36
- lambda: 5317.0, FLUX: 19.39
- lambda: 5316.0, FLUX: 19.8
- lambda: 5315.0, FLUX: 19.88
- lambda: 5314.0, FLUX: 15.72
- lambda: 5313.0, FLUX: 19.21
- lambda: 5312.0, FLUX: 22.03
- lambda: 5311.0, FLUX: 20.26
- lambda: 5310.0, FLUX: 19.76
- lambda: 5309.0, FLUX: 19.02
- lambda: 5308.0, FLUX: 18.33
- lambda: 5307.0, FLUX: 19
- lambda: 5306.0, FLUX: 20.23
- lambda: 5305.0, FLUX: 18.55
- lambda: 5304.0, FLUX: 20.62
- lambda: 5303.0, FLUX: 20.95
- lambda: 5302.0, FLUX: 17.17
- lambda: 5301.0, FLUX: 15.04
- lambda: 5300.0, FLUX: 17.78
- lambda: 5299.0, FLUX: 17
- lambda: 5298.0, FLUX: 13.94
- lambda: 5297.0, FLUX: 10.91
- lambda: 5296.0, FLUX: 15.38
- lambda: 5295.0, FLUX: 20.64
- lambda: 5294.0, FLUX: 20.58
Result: 3.9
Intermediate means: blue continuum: 19.3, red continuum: 19.2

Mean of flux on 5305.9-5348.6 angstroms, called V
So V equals 17.7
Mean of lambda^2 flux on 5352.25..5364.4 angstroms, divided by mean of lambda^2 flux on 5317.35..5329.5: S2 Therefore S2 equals 1.19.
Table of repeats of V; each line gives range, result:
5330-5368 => 18.2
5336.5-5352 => 17.1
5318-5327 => 17.6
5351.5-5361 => 19.5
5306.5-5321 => 19.1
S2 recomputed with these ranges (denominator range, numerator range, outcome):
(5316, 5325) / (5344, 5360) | 1.02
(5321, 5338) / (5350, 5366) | 1.14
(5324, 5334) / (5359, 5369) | 1.20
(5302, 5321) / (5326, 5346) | 0.87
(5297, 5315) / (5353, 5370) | 1.04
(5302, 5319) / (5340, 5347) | 0.89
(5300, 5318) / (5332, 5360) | 0.96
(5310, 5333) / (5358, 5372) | 1.04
